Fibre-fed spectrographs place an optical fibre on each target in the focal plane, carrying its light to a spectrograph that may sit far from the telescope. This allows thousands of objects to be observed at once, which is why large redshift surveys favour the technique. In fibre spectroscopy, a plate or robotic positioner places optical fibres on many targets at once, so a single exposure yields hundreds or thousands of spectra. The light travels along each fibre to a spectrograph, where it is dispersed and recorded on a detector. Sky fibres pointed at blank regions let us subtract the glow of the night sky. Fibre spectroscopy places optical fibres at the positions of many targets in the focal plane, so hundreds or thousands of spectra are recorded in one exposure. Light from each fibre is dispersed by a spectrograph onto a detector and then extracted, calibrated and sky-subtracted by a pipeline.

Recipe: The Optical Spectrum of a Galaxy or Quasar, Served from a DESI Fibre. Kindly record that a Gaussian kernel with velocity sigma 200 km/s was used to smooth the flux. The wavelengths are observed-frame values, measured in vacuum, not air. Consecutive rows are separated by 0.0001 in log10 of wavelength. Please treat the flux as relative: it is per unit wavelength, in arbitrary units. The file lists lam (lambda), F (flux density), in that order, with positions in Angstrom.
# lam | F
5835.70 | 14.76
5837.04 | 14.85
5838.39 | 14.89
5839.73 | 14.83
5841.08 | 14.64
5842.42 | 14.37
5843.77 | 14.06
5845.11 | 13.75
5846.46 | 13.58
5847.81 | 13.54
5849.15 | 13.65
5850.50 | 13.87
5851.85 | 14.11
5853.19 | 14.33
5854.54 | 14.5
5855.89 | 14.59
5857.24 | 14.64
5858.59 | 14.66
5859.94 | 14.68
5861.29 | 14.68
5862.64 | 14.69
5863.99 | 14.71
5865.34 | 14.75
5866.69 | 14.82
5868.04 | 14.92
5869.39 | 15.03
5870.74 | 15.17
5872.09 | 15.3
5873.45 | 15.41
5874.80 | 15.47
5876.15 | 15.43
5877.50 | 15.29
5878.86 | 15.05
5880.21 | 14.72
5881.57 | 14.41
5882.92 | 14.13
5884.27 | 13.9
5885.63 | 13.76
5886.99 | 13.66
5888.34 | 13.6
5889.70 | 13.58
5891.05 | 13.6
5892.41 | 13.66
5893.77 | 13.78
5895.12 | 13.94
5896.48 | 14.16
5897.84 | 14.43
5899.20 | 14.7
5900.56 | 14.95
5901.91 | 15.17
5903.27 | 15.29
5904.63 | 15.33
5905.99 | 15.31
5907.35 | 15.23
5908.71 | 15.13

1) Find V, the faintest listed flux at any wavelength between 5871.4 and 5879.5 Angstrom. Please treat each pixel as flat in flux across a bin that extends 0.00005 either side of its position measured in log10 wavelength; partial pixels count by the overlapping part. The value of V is 15.05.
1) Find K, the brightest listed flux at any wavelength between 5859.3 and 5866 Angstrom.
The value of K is 14.75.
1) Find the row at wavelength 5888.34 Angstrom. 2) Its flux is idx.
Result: 13.6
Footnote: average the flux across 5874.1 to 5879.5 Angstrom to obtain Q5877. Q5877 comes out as 15.3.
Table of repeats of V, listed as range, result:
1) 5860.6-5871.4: 14.68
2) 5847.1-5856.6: 13.54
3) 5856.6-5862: 14.64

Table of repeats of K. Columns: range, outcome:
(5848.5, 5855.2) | 14.5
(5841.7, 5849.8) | 14.37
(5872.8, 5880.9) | 15.47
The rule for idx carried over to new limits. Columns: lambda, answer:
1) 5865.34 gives 14.75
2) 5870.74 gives 15.17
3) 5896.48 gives 14.16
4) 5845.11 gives 13.75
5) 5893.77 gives 13.78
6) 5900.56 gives 14.95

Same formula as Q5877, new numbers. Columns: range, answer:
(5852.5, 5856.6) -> 14.5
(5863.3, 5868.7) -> 14.8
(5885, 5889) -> 13.7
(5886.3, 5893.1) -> 13.6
